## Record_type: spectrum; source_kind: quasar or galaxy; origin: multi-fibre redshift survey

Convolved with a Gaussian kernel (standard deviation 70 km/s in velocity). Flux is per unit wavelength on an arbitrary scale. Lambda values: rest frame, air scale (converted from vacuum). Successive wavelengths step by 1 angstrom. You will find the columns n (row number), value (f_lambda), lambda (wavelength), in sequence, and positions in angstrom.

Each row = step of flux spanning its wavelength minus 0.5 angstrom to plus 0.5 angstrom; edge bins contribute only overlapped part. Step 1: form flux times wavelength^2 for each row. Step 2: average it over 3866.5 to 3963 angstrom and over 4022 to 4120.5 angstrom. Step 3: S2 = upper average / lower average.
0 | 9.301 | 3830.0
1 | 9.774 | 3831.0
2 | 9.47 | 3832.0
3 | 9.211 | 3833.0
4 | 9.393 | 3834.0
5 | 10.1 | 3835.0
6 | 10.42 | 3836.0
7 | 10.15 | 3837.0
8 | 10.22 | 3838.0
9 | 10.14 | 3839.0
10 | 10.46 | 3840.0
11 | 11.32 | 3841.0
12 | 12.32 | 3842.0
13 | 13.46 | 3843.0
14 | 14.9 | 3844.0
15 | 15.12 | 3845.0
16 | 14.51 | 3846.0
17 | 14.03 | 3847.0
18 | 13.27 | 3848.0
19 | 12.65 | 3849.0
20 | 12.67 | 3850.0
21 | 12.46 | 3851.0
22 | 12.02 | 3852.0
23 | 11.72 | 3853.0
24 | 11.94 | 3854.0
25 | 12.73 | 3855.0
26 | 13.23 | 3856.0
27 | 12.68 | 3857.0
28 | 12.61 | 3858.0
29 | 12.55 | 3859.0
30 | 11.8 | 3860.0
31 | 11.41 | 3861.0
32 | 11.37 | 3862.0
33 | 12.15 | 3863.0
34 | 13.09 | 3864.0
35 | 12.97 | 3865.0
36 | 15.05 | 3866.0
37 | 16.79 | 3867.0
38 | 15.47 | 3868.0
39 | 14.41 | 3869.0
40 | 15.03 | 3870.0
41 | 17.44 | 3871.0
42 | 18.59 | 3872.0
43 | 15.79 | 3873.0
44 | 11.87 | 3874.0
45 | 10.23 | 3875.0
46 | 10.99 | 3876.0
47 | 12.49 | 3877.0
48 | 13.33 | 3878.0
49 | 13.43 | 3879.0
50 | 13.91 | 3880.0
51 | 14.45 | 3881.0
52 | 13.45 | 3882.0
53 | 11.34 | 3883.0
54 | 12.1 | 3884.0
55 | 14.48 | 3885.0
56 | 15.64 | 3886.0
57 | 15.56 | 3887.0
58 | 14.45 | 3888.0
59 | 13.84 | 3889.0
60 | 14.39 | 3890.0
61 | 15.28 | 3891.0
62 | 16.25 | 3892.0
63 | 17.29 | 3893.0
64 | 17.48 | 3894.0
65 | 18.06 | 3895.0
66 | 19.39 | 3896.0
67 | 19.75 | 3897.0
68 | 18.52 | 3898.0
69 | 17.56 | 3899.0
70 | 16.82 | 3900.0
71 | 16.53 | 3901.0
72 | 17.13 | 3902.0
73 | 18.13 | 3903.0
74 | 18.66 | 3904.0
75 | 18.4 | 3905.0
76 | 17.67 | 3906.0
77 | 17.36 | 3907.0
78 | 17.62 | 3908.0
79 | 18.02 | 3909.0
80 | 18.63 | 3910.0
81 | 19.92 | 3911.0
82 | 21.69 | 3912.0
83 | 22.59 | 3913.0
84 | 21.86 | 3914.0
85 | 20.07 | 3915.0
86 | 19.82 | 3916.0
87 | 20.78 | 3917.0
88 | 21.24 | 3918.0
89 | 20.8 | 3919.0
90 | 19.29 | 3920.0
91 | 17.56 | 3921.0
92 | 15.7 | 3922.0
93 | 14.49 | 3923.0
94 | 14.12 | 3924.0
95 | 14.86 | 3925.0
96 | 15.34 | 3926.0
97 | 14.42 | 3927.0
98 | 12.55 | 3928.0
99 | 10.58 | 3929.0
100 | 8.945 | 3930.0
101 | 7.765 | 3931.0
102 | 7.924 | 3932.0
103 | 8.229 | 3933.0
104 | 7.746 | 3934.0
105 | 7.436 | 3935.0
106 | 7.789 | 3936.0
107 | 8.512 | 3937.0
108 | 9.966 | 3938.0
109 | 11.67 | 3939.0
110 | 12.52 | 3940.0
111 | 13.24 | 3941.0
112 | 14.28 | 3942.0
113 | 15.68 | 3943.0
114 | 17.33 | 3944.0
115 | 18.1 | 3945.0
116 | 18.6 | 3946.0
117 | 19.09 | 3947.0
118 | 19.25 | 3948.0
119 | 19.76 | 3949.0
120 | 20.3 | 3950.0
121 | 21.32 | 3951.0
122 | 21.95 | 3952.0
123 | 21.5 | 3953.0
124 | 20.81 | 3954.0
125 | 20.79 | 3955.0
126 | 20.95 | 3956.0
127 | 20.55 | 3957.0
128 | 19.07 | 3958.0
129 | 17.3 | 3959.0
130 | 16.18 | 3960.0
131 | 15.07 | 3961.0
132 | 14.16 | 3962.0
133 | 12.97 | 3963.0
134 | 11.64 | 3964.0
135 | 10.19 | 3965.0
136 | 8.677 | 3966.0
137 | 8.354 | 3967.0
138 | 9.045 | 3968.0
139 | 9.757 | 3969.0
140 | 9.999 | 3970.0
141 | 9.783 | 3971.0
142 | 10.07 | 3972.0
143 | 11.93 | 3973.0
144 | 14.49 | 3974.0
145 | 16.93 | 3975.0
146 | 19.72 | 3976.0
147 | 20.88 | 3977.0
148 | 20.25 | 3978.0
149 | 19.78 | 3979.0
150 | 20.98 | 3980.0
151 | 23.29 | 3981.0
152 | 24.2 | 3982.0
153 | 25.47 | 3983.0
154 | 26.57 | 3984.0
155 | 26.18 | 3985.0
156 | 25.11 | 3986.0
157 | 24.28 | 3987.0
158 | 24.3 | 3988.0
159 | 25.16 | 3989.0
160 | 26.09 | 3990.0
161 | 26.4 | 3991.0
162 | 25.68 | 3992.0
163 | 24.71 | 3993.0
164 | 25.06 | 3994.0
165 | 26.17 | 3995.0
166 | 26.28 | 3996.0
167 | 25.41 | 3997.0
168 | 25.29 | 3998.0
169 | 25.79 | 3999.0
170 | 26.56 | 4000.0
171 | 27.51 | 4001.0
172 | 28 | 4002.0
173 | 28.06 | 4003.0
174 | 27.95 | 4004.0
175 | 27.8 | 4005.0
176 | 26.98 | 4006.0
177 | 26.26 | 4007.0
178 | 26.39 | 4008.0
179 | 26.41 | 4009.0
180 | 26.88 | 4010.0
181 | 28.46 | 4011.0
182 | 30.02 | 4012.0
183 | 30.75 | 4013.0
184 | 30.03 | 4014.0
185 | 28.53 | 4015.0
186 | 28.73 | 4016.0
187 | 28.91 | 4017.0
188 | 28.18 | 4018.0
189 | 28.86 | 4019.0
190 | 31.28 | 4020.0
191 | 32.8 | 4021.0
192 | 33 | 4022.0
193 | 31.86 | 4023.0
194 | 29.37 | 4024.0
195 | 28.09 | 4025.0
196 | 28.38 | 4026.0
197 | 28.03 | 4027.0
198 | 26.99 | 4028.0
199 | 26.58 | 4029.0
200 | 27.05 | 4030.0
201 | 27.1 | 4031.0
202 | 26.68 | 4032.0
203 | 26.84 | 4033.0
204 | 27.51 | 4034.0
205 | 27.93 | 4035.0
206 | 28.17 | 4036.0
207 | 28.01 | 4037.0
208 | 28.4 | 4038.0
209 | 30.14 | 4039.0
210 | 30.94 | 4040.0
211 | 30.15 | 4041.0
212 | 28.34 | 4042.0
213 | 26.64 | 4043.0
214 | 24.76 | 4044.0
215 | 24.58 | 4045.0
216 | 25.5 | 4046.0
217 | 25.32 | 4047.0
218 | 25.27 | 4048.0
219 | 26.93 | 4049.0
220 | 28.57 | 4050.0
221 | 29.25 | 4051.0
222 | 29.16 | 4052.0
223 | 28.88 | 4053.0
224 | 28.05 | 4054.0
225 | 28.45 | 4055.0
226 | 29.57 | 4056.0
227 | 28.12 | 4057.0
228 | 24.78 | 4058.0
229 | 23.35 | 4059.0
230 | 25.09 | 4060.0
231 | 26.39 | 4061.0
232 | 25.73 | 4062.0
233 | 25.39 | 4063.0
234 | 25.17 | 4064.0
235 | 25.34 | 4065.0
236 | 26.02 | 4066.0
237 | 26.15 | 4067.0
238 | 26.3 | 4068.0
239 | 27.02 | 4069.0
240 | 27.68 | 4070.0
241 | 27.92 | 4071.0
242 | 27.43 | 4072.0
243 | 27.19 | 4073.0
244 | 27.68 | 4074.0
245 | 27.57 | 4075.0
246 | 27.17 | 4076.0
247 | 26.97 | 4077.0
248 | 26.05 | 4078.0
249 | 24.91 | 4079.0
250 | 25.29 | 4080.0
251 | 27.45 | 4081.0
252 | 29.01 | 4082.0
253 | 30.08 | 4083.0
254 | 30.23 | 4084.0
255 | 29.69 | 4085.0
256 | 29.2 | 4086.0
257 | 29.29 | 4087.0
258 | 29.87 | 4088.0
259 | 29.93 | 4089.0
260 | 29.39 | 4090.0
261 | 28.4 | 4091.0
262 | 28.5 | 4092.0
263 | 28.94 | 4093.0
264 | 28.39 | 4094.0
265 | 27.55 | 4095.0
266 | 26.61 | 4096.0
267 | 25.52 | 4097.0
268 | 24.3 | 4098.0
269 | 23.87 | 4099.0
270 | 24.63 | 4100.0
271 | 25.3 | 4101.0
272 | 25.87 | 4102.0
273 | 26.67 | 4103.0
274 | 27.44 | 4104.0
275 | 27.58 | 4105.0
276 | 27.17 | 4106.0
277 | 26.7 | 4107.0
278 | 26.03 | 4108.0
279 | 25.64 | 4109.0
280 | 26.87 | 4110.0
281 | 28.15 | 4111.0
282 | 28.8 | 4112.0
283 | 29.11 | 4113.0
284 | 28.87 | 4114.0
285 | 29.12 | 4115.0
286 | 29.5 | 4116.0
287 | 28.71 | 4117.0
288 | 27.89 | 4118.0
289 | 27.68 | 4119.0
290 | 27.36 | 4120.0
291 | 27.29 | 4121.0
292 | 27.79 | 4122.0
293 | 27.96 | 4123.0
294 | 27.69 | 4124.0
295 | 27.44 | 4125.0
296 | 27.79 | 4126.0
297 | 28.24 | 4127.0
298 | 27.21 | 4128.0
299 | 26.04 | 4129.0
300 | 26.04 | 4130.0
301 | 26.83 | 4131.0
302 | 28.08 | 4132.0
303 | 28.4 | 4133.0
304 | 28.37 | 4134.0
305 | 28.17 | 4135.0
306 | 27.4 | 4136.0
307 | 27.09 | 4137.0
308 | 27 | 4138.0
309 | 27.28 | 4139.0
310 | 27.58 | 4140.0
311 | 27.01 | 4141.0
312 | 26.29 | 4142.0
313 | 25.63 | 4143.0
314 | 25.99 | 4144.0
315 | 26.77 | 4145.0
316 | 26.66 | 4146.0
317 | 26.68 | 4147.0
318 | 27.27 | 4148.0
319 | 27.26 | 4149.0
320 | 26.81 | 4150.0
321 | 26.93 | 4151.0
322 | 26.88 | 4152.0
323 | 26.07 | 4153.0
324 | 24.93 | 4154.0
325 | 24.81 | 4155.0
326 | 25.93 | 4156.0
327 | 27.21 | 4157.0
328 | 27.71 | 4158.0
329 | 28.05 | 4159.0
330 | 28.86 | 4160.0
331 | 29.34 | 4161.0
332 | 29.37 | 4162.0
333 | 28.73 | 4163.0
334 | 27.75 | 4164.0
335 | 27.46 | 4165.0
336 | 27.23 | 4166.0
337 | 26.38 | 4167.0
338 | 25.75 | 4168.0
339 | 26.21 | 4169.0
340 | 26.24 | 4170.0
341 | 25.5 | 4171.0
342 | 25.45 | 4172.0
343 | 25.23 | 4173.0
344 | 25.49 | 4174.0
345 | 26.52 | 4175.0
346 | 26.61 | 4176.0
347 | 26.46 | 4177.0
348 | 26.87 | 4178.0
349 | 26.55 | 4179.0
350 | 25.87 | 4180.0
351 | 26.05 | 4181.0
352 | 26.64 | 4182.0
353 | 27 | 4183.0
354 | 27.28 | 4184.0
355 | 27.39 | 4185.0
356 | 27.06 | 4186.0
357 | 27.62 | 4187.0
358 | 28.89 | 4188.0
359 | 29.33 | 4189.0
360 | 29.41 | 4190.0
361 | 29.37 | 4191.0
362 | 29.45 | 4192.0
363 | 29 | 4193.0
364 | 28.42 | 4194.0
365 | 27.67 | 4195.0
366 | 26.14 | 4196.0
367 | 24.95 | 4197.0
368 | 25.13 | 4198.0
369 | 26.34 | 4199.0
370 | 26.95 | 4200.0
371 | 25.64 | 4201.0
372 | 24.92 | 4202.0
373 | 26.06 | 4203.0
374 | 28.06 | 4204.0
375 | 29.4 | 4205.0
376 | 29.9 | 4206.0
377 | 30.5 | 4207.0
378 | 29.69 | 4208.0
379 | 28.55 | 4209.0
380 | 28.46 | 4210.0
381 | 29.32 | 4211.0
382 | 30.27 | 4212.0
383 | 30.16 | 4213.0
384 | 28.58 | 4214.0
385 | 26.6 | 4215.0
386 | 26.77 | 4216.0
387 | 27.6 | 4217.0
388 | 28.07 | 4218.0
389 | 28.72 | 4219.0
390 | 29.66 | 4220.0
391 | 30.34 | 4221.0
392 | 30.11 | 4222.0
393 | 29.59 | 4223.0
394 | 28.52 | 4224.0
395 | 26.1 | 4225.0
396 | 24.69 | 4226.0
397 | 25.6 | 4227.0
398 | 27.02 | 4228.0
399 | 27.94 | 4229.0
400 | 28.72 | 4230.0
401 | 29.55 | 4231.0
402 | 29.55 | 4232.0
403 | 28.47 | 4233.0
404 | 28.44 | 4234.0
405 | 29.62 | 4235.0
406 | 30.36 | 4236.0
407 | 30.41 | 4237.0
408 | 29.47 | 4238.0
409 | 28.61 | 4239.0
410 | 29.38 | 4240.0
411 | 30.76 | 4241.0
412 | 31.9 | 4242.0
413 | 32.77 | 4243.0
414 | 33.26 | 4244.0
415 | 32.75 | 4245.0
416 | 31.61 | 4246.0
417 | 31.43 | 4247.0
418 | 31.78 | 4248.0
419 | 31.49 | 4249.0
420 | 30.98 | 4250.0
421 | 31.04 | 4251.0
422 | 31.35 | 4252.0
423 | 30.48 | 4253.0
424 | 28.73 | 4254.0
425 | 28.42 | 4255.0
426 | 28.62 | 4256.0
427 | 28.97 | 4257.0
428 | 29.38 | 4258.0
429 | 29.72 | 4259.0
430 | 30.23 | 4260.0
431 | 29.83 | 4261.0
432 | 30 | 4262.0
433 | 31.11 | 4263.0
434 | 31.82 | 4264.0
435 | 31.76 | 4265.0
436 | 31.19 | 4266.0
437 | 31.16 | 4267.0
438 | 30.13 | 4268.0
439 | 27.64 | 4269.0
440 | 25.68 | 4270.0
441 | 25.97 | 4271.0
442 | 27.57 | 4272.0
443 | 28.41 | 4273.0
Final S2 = 1.86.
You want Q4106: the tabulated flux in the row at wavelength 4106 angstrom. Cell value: 27.17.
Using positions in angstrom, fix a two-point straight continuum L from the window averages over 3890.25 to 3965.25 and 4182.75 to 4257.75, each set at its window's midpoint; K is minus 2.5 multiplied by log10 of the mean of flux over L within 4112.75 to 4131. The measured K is -0.131 mag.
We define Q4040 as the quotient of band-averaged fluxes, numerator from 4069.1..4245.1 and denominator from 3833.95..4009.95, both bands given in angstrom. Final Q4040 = 1.65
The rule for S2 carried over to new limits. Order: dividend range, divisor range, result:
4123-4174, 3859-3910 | 2.02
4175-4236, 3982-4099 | 1.10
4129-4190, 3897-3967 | 1.87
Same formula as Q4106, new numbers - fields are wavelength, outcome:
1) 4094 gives 28.39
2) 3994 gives 25.06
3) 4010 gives 26.88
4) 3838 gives 10.22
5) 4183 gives 27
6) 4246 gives 31.61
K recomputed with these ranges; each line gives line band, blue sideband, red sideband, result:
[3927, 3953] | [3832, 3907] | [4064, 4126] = 0.31 mag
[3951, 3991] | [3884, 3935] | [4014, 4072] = 0.19 mag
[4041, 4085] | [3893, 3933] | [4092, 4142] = -0.10 mag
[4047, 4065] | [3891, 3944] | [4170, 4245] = -0.23 mag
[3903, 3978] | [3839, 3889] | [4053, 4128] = 0.15 mag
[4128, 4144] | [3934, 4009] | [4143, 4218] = -0.06 mag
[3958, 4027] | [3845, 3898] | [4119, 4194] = -0.16 mag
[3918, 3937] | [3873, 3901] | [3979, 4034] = 0.43 mag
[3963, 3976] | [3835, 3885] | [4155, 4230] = 0.49 mag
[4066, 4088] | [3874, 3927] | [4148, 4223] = -0.18 mag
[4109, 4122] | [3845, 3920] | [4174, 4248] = -0.14 mag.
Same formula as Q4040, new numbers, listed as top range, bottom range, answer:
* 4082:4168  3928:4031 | 1.32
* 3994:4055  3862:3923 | 1.70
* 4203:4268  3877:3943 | 1.93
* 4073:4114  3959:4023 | 1.21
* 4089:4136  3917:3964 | 1.78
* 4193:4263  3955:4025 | 1.27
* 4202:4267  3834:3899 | 2.15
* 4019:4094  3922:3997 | 1.64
